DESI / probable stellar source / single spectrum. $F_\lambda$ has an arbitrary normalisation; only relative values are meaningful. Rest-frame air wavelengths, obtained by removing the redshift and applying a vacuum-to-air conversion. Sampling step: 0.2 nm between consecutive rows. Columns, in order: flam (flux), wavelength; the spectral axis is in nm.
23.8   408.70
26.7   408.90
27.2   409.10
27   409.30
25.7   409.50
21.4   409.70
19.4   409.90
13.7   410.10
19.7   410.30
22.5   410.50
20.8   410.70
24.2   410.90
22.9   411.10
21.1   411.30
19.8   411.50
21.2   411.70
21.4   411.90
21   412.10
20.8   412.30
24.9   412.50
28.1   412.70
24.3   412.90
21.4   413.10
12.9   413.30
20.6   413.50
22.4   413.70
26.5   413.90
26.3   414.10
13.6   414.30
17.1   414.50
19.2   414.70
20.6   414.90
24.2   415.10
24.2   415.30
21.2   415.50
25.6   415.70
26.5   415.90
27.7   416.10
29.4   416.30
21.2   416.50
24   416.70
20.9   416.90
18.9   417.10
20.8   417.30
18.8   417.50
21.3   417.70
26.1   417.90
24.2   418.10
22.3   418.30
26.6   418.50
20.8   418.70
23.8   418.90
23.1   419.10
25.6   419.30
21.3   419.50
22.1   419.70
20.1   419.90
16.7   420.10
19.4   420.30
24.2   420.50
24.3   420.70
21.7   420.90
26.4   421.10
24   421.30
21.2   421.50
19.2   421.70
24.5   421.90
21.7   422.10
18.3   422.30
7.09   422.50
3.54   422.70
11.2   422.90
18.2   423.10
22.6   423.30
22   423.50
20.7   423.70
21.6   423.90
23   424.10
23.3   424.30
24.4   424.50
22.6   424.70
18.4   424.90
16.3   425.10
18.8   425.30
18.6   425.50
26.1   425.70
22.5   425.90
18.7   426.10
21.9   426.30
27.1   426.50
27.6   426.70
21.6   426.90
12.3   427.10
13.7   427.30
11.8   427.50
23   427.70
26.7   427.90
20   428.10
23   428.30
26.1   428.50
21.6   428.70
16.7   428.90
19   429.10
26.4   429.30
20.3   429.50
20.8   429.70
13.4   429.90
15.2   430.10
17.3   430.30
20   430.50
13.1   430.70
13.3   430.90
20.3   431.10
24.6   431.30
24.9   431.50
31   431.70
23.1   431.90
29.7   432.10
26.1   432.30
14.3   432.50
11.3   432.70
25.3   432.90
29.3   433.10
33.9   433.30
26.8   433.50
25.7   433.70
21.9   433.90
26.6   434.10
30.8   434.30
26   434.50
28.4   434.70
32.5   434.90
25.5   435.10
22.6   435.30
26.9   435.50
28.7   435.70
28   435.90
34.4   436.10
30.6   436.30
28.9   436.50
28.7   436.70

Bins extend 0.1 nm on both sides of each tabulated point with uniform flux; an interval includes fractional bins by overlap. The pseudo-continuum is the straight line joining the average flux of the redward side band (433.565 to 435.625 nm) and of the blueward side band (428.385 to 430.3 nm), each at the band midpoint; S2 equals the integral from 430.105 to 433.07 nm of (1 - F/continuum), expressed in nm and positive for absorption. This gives 0.23 nm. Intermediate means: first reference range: 19.8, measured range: 21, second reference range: 26.7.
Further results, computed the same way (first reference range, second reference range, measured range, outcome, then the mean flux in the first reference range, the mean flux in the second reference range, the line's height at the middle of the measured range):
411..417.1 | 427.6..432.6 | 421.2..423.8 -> 0.444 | 22.3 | 21.2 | 21.7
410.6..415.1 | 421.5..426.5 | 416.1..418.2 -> -0.208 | 21.5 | 19.6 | 20.7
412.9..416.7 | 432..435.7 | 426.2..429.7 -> 0.517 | 22.4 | 25.8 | 24.8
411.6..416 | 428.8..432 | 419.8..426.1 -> 0.245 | 22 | 20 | 20.9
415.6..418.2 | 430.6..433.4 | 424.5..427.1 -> 0.191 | 23.5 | 22.9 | 23.1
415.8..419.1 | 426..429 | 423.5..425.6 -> 0.070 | 23.3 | 20.8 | 21.5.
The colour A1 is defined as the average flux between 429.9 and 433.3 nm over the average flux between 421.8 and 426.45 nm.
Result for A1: 1.1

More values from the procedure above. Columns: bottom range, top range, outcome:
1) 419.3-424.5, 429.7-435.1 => 1.16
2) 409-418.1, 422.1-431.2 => 0.87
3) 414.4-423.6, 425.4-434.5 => 1.02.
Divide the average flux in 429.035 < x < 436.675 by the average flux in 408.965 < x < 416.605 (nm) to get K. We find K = 1.1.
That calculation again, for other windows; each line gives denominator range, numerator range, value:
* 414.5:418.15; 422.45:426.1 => 0.84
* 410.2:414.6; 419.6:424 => 0.91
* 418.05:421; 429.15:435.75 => 1.05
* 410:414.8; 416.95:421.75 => 1.05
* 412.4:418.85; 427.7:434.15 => 0.98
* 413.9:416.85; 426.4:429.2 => 0.90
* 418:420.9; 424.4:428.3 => 0.92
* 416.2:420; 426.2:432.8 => 0.90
